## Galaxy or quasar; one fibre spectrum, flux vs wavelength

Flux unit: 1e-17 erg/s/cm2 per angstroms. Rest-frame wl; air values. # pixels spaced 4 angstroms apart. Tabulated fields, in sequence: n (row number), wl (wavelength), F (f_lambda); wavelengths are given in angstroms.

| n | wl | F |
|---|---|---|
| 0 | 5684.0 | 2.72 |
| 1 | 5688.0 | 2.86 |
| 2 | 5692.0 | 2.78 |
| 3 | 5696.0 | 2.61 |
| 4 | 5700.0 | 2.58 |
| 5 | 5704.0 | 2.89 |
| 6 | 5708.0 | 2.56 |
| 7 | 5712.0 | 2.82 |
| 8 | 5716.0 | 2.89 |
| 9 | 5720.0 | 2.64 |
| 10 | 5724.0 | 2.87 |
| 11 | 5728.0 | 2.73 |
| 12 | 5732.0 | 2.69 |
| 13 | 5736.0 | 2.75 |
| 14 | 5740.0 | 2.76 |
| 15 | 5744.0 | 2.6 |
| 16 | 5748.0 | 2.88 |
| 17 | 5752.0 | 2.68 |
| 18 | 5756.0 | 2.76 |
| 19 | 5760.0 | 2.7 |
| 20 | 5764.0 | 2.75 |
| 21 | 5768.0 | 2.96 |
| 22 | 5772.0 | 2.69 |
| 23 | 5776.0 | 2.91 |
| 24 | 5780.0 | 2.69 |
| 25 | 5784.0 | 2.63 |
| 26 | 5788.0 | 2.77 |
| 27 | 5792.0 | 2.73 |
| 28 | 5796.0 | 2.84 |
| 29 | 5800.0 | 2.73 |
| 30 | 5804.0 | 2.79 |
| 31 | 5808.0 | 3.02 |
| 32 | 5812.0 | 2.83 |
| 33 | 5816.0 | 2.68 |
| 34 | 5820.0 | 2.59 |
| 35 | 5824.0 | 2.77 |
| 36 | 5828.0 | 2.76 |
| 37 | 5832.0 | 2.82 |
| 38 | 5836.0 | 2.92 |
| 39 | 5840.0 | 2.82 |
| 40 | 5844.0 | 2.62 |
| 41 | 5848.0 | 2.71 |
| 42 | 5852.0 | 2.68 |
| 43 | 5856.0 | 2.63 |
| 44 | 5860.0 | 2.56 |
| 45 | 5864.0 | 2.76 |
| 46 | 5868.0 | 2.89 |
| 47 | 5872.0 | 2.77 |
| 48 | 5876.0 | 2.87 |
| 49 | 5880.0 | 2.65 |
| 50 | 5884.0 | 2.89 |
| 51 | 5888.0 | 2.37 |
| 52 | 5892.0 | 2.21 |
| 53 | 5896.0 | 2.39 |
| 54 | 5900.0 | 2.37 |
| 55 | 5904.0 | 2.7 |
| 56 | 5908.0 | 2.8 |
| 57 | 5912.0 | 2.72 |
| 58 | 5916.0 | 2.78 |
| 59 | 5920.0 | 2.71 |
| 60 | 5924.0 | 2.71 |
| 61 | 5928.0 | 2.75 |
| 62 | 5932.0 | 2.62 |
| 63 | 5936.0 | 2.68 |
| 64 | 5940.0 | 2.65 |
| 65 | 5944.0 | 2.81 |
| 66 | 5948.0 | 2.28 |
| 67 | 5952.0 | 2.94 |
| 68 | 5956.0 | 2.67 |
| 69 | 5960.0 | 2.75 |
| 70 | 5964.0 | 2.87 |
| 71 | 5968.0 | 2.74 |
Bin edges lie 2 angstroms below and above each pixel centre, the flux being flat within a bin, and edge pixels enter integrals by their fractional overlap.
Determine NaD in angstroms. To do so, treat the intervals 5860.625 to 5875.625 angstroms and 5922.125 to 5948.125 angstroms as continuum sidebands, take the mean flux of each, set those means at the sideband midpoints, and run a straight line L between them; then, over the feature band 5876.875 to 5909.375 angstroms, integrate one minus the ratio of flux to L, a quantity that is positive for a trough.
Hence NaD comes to 2.3 angstroms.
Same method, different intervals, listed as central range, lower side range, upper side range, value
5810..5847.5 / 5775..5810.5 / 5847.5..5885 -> 0.11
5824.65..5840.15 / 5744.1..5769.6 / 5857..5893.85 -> -0.70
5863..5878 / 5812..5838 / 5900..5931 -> -0.49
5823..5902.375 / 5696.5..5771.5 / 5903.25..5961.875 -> 1.39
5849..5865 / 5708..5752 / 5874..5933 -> 0.07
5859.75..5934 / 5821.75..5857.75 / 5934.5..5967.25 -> 1.79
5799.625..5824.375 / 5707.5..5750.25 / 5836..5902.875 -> -0.80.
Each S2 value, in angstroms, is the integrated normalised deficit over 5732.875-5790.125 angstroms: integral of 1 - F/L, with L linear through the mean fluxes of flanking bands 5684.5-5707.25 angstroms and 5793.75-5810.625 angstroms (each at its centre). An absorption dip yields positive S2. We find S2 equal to 1.0 angstroms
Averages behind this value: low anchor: 2.73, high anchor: 2.84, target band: 2.75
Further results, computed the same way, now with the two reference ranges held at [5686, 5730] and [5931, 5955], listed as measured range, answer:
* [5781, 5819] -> -0.8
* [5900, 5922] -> -0.3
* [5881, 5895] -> 1.0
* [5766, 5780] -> -0.5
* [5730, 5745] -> 0.2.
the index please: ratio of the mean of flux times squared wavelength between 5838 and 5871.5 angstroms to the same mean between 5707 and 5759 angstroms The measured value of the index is 1.03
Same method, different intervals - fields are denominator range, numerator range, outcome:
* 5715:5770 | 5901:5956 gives 1.04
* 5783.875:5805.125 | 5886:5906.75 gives 0.91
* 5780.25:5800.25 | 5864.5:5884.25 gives 1.05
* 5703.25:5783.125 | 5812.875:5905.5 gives 1.01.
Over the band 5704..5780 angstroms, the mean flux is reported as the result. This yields 2.76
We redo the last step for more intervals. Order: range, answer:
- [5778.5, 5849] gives 2.76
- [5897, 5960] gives 2.68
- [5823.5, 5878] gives 2.76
